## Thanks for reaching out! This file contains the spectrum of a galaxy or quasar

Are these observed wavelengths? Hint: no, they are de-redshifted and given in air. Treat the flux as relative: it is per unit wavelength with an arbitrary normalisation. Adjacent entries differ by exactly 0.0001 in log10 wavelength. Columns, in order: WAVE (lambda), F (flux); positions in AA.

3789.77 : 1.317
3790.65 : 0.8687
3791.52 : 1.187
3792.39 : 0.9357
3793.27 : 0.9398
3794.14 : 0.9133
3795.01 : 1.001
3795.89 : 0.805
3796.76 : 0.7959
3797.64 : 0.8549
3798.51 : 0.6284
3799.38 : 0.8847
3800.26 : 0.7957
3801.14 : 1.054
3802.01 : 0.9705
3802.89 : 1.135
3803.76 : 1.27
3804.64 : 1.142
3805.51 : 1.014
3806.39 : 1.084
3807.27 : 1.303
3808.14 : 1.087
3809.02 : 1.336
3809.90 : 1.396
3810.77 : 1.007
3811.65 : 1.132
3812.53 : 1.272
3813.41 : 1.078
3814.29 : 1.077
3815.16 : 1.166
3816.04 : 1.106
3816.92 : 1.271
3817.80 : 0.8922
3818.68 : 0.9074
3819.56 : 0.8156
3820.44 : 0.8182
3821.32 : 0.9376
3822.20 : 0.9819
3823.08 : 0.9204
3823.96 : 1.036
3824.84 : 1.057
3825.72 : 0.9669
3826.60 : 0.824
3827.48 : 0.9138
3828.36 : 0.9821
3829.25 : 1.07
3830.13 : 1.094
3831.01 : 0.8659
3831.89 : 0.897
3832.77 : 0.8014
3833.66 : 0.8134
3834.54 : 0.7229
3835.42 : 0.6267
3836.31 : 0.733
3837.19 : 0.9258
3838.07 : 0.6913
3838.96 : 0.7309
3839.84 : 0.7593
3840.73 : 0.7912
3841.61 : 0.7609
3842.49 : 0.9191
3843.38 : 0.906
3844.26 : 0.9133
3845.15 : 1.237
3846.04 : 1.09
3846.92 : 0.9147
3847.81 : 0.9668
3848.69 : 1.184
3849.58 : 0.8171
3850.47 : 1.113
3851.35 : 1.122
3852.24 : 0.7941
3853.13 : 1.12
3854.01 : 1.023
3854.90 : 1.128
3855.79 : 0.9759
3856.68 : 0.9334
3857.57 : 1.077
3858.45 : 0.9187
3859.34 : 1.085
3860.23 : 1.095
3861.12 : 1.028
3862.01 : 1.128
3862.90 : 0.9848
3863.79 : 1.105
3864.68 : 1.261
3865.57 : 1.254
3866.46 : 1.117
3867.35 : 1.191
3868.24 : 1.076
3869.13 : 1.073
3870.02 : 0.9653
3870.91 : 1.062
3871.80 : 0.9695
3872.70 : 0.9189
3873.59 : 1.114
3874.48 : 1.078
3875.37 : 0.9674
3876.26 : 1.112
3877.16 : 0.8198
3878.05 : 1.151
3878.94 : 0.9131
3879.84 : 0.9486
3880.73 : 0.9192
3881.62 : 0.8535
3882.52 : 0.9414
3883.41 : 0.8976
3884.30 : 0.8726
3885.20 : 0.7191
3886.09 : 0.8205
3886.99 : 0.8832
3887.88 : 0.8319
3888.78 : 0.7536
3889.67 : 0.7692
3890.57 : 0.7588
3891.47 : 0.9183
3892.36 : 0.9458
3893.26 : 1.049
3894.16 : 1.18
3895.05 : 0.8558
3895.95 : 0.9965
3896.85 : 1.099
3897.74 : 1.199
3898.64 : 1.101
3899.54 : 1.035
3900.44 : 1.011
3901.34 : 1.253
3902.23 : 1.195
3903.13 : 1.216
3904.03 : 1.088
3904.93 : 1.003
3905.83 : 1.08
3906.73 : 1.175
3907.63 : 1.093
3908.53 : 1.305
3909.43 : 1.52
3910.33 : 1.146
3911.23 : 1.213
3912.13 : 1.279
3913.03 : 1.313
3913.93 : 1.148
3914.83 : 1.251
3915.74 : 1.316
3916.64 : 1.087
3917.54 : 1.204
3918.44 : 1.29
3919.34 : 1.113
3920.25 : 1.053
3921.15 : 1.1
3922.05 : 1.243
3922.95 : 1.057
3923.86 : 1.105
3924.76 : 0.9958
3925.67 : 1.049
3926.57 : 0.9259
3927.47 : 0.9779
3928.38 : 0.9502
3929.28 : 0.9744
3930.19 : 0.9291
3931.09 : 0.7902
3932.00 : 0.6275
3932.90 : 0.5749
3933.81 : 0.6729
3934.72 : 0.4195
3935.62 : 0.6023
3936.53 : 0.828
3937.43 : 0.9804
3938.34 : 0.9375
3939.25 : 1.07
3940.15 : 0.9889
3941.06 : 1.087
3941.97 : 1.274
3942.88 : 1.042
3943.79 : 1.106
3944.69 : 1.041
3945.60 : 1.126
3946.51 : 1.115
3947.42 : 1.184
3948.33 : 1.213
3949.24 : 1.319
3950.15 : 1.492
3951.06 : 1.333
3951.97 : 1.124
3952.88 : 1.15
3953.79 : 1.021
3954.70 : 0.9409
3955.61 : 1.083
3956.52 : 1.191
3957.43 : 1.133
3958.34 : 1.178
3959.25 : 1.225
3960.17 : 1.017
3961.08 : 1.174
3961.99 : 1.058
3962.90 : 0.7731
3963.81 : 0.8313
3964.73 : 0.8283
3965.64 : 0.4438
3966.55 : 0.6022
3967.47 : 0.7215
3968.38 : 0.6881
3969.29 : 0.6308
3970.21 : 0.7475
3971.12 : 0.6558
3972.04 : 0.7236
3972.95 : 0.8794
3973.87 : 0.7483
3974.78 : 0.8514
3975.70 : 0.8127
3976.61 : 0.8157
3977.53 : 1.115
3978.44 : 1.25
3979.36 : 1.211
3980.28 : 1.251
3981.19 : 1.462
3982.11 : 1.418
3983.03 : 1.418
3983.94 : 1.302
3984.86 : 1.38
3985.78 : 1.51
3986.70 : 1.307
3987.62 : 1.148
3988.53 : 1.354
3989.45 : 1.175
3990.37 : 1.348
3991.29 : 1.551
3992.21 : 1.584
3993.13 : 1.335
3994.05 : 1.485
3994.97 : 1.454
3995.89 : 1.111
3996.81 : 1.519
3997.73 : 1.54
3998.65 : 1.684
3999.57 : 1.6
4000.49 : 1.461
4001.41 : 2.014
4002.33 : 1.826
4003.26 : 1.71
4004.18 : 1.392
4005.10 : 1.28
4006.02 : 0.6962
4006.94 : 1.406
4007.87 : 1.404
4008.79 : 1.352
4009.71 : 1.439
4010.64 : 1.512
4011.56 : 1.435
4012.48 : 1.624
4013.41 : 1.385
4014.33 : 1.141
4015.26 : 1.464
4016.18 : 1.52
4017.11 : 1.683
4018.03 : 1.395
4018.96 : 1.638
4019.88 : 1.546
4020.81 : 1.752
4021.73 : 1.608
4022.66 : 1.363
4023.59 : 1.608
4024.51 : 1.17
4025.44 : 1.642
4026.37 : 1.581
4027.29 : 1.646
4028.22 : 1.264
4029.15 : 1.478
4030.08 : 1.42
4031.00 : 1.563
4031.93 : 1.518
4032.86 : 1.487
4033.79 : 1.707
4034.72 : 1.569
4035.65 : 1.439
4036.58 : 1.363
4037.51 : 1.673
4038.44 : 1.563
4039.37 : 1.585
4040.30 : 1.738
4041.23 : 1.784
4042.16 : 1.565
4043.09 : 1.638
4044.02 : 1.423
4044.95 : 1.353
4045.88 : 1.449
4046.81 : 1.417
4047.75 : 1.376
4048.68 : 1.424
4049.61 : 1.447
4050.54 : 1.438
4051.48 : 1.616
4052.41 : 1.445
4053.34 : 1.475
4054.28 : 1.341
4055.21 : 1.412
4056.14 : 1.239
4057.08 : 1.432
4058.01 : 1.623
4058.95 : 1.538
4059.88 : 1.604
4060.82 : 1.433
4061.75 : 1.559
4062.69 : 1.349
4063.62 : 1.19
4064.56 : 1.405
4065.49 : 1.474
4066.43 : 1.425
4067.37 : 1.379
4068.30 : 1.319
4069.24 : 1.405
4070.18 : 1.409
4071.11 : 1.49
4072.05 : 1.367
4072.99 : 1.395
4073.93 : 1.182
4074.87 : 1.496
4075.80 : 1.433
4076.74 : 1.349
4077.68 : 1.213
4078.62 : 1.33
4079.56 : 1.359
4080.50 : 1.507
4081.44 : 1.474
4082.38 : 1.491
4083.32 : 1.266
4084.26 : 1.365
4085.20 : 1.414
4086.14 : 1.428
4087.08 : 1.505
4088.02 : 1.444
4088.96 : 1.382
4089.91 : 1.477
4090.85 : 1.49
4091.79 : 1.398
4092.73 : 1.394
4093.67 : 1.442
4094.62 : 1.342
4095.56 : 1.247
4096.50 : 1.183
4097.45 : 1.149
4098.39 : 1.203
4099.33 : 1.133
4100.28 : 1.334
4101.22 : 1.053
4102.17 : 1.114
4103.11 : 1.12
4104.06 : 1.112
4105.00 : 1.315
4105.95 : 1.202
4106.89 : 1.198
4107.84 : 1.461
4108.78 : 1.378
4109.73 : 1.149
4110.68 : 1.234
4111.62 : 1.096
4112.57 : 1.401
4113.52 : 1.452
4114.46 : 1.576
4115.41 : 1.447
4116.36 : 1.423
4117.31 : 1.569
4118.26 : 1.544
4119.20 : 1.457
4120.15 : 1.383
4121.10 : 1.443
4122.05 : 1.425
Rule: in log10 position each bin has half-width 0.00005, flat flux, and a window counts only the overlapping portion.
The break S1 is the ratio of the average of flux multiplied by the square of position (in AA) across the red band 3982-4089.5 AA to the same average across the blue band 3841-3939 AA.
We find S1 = 1.54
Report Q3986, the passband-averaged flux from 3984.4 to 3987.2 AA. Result 1.39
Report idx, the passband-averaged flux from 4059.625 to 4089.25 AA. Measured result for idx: 1.4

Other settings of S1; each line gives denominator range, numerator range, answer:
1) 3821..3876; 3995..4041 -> 1.67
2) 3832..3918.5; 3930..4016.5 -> 1.20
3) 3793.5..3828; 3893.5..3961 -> 1.13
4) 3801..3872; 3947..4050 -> 1.42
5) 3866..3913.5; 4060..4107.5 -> 1.43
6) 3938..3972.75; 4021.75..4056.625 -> 1.55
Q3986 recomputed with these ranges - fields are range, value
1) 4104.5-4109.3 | 1.31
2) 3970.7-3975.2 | 0.772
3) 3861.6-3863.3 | 1.06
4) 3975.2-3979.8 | 1.04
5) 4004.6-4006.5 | 1.01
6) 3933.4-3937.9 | 0.702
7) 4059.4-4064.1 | 1.43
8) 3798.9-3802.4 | 0.922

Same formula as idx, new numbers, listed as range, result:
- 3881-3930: 1.06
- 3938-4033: 1.25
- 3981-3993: 1.38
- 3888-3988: 1.04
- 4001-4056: 1.49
